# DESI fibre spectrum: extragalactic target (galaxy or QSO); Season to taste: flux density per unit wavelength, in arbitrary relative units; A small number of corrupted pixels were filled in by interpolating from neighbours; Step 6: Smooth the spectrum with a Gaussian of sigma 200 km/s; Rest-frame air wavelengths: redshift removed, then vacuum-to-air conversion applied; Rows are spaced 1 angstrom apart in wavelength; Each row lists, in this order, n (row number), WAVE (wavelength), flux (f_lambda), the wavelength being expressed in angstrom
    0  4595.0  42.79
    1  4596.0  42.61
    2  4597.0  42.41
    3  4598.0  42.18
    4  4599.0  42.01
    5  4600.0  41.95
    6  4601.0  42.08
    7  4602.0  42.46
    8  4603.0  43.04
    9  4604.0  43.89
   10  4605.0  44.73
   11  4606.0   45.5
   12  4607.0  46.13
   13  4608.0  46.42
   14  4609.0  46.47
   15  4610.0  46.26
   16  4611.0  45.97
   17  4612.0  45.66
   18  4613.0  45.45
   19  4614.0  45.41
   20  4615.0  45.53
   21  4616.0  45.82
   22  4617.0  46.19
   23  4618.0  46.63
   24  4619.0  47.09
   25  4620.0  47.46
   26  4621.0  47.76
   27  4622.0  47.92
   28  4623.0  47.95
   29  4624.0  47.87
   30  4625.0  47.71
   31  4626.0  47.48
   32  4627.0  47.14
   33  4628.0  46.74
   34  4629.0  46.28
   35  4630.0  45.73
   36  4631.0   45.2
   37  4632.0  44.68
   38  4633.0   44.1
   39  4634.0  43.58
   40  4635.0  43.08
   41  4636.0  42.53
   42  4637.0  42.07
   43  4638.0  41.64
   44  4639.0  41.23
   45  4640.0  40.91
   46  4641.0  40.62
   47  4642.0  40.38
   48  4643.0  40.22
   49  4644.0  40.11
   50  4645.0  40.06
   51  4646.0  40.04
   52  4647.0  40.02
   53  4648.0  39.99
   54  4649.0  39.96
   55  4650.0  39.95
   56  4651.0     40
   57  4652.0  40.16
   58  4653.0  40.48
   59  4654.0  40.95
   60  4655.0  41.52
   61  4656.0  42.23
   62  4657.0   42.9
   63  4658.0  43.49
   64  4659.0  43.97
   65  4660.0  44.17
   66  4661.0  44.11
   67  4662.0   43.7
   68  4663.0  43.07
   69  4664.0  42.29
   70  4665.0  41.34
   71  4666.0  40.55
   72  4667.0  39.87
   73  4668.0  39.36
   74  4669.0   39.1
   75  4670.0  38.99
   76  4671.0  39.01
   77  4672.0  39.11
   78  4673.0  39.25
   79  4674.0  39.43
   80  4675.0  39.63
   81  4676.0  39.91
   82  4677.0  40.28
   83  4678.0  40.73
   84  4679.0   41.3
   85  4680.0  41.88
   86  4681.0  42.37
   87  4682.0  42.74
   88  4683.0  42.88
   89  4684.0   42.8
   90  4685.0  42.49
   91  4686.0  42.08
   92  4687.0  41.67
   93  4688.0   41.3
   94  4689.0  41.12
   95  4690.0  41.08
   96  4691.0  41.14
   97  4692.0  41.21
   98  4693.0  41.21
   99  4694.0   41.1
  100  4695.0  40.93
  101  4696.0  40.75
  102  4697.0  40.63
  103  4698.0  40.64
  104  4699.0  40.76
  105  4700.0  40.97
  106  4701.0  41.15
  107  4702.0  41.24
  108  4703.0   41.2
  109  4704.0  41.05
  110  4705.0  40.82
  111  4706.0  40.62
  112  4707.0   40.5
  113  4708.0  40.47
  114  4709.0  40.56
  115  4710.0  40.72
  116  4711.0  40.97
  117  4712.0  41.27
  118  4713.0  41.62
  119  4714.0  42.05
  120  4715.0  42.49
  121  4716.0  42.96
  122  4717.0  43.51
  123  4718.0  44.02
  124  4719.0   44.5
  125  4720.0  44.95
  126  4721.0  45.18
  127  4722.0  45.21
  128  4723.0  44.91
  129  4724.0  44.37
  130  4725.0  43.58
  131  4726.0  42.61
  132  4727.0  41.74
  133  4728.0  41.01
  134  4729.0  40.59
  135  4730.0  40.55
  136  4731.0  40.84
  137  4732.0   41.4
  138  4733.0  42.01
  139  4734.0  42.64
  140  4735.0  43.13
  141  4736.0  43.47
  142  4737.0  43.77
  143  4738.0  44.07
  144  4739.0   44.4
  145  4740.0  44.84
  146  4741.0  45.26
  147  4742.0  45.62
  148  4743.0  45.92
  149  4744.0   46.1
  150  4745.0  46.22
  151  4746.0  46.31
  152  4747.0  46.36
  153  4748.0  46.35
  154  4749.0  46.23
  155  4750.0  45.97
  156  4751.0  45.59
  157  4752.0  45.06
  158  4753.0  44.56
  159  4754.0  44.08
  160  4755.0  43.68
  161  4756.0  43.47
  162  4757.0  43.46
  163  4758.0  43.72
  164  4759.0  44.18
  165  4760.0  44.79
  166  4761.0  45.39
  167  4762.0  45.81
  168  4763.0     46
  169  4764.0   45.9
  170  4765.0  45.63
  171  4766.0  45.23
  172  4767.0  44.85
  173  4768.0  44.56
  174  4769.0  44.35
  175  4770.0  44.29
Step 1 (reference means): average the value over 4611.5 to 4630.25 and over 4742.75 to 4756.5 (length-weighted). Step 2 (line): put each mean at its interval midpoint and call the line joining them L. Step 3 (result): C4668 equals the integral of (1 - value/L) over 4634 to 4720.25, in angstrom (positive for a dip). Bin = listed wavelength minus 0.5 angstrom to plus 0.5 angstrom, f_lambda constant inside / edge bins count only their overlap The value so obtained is 9.1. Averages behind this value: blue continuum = 46.7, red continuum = 45.4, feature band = 41.3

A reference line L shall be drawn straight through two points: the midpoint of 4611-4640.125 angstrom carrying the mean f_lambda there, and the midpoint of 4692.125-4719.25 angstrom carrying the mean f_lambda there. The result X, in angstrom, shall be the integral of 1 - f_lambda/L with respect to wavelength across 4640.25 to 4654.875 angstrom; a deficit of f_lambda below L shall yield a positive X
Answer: 1.4 angstrom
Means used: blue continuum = 45.5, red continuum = 41.4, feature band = 40.3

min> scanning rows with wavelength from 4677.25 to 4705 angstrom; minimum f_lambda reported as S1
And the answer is 40.63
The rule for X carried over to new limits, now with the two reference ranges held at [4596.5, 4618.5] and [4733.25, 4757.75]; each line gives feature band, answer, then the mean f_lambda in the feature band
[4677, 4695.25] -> 1.3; 41.6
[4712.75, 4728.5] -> 0.5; 43.4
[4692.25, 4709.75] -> 1.5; 40.9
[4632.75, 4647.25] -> 1.1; 41.3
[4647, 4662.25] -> 1.0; 41.7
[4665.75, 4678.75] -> 1.5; 39.6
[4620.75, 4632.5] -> -0.6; 46.9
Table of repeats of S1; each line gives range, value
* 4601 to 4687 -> 38.99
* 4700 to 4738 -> 40.47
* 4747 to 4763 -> 43.46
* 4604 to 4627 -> 43.89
